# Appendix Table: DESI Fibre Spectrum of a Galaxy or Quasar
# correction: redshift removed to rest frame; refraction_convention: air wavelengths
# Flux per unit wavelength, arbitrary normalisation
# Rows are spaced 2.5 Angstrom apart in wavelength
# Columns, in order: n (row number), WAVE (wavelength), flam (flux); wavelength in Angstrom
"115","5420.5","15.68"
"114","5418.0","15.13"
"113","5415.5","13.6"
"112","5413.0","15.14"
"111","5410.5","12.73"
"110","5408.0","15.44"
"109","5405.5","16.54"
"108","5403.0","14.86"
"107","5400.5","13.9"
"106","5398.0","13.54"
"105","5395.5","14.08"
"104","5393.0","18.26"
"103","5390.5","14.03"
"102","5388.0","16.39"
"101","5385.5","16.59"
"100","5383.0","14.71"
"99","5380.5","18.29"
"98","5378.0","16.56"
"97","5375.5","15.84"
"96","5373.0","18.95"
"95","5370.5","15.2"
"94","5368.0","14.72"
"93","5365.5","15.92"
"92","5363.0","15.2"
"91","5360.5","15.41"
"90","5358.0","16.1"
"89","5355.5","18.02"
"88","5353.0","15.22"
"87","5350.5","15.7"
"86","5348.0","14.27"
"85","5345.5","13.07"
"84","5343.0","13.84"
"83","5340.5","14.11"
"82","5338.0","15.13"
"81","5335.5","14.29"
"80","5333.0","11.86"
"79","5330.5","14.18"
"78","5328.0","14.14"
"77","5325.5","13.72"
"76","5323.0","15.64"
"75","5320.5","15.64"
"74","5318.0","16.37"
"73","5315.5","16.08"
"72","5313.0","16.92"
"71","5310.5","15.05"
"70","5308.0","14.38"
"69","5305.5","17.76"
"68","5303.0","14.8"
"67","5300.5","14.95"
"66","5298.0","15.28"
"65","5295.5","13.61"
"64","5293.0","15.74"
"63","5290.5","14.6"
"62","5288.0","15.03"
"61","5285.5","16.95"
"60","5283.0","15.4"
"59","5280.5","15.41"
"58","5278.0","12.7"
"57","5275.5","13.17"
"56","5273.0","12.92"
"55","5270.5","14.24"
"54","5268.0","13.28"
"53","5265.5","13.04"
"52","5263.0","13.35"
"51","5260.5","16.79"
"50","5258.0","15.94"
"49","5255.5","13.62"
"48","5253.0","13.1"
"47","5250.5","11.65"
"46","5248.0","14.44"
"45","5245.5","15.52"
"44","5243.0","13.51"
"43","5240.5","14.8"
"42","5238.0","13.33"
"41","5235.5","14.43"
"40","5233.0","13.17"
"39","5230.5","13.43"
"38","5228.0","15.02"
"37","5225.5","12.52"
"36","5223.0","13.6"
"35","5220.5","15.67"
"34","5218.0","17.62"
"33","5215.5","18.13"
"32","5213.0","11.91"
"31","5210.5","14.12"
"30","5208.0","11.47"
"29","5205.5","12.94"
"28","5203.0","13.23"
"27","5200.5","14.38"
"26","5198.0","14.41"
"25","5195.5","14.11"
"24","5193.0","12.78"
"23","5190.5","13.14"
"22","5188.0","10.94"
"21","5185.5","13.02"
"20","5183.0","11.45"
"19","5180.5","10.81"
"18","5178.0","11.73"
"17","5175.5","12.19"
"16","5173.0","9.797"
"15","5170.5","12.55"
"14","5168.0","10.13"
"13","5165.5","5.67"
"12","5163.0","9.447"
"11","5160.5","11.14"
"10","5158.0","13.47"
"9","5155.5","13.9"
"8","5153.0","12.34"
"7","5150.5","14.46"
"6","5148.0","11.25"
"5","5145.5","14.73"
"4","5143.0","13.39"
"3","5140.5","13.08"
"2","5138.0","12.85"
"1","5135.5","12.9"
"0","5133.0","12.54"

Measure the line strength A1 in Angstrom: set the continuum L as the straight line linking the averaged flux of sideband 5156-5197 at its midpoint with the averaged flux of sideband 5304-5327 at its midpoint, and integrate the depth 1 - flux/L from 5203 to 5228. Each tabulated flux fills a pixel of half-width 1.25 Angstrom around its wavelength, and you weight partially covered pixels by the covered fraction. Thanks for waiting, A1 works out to -3.07 Angstrom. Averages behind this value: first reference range 11.5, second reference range 15.7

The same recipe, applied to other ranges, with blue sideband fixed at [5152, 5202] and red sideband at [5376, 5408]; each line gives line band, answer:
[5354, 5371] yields -0.8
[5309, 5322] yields -1.5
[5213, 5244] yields -4.2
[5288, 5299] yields -0.7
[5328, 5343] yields 0.7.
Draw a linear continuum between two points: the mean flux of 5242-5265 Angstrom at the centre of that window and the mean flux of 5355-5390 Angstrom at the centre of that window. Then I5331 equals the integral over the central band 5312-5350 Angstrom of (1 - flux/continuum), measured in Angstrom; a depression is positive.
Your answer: 2.1 Angstrom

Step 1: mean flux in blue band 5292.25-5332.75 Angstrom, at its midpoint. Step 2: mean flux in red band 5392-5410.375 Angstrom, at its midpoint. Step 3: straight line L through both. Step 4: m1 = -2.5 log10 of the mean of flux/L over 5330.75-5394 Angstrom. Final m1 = -0.03 mag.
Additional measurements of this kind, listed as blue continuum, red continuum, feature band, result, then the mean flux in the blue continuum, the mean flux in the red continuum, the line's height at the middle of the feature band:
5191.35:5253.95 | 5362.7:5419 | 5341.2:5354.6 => 0.04 mag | 14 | 15.5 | 15.1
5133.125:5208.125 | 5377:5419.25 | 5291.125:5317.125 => -0.10 mag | 12.3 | 15.3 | 14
